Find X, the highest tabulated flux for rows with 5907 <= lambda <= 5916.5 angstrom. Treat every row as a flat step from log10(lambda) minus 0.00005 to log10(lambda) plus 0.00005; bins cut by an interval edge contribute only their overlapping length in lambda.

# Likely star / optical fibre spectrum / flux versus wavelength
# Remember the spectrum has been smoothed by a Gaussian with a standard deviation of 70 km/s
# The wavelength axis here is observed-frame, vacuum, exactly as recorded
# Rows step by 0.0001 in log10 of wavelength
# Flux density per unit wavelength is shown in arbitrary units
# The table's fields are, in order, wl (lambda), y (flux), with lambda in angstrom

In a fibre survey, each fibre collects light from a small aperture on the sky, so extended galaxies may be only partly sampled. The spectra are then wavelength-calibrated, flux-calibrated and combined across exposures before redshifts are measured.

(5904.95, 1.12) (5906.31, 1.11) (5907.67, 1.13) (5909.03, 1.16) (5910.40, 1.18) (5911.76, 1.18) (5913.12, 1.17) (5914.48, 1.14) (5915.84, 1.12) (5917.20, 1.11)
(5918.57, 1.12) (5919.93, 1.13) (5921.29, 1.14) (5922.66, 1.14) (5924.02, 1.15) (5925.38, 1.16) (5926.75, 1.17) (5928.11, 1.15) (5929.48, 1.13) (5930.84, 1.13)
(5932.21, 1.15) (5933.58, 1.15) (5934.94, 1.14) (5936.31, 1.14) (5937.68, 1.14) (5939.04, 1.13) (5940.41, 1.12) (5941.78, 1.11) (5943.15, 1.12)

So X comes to 1.18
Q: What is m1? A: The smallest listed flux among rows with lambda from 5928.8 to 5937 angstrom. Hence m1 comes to 1.13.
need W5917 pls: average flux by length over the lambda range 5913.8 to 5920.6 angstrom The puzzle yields 1.12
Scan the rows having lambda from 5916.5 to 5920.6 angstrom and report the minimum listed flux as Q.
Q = 1.11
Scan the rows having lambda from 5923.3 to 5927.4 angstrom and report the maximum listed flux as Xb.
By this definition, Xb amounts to 1.17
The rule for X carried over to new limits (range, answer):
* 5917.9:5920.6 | 1.13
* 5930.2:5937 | 1.15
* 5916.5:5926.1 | 1.16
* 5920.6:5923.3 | 1.14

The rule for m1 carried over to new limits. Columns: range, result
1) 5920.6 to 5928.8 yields 1.14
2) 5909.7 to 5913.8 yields 1.17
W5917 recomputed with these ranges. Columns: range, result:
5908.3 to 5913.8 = 1.17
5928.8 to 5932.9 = 1.14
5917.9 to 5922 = 1.13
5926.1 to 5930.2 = 1.15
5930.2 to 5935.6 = 1.14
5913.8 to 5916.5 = 1.13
